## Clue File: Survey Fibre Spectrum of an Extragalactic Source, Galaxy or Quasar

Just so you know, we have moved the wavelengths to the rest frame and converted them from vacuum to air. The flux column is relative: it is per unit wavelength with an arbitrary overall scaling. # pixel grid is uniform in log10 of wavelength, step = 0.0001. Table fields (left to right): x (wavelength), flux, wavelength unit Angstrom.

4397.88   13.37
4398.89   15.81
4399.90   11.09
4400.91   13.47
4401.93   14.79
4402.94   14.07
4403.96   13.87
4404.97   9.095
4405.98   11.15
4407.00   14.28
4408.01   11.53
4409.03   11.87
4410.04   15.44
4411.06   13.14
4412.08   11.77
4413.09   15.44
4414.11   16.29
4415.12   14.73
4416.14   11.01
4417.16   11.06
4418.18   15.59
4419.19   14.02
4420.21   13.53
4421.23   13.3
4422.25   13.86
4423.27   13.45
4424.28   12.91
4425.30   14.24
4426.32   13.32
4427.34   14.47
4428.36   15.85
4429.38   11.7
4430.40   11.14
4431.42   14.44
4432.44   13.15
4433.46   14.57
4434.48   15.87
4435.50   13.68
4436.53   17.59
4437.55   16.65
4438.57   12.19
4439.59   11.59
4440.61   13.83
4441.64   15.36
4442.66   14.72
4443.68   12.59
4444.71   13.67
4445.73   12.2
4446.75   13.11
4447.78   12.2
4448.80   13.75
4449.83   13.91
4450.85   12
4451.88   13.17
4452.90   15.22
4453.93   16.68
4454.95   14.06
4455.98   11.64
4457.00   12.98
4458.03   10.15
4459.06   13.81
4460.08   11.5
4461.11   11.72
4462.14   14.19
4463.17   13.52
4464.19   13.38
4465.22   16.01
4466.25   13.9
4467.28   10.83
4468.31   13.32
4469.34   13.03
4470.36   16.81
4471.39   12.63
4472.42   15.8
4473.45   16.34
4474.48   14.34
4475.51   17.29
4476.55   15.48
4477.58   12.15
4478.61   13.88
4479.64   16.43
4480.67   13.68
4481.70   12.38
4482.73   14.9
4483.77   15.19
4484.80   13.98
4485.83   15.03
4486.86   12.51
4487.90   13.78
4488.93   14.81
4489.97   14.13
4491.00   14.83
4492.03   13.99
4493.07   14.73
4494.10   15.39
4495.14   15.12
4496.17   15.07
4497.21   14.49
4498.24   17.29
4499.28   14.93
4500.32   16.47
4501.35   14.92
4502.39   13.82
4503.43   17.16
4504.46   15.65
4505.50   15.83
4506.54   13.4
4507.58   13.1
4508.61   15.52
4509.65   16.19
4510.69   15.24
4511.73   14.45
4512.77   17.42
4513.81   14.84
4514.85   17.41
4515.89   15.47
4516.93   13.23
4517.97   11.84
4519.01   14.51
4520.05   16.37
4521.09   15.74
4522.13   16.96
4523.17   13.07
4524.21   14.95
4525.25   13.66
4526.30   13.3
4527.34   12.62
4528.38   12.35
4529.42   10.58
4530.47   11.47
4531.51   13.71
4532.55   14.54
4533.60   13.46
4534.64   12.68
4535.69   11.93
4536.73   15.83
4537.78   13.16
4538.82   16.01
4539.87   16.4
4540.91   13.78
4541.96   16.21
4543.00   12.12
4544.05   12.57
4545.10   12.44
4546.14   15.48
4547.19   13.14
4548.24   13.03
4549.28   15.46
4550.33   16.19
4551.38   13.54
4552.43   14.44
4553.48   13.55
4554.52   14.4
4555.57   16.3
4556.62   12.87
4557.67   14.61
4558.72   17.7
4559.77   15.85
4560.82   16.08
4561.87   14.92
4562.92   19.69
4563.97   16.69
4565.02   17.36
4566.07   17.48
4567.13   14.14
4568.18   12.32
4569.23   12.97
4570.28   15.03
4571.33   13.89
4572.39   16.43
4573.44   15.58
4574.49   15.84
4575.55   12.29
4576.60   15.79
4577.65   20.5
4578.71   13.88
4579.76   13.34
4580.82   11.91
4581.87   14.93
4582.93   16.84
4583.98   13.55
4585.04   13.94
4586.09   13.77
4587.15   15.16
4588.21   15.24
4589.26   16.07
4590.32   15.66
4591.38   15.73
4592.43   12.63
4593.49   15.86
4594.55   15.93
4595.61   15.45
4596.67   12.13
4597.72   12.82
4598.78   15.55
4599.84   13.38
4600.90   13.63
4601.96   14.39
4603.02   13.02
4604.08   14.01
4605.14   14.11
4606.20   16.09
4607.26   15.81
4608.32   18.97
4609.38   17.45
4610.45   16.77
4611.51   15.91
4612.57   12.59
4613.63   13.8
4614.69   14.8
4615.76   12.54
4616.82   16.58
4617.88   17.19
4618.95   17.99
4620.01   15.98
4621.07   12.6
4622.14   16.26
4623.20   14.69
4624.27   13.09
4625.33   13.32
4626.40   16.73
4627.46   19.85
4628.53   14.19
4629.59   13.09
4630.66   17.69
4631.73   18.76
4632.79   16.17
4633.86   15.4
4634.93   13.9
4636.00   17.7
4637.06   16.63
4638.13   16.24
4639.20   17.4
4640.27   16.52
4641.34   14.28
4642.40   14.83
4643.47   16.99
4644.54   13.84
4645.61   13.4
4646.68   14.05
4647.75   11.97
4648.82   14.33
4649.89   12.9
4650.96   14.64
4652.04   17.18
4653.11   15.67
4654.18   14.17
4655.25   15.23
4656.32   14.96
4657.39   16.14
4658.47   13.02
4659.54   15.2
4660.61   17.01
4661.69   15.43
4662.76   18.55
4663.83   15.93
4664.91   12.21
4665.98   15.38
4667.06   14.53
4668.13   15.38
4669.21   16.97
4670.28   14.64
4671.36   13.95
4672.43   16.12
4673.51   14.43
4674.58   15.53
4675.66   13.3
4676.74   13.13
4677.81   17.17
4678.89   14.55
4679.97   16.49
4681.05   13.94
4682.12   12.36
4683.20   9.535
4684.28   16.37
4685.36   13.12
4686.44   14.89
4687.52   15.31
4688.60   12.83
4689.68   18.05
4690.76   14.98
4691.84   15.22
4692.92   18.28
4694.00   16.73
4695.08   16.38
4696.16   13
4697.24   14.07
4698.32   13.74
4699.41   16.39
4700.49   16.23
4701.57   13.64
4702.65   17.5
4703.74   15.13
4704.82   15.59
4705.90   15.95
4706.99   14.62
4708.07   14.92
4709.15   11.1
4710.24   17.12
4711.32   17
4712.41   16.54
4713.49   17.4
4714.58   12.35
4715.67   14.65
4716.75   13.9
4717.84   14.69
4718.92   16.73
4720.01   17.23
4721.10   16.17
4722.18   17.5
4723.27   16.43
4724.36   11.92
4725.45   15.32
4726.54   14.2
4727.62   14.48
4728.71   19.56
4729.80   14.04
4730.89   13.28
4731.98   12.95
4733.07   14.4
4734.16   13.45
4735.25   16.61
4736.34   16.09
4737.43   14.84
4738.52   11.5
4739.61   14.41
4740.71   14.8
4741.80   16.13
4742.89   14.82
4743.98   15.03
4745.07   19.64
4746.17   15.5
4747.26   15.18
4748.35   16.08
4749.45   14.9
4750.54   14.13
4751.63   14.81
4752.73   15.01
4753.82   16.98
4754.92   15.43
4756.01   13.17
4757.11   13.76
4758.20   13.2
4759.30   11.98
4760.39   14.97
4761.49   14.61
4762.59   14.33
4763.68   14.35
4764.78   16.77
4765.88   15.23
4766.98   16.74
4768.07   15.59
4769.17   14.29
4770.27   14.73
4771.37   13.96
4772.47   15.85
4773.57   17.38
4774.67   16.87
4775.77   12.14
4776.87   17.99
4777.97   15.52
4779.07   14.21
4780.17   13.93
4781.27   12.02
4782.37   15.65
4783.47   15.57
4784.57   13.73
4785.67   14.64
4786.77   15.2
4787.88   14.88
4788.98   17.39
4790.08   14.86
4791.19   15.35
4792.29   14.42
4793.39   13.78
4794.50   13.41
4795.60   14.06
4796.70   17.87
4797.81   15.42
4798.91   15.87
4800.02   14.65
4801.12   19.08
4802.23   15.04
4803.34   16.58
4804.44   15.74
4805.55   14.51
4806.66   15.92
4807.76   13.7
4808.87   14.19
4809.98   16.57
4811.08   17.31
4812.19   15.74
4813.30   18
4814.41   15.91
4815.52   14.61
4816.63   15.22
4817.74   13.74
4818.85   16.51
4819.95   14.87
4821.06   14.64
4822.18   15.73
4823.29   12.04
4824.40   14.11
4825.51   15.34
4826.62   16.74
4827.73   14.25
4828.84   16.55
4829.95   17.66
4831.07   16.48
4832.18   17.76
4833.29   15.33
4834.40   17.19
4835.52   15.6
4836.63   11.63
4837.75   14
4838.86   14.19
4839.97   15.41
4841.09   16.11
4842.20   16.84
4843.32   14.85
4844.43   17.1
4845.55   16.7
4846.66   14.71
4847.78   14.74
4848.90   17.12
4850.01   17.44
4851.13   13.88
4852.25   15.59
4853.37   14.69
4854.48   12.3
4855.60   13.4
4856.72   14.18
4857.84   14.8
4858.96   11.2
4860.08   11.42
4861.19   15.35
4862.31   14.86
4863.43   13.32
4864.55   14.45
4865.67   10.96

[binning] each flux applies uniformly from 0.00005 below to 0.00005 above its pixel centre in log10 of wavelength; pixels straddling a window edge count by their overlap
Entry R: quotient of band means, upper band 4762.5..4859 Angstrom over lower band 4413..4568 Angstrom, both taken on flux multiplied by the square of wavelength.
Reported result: 1.23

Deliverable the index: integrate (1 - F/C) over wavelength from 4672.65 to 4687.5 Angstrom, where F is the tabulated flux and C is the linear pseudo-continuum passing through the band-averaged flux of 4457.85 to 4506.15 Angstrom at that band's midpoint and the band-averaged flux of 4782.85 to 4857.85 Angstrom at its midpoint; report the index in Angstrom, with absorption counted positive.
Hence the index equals 0.66 Angstrom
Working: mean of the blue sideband 14.4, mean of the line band 14.3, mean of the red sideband 15.3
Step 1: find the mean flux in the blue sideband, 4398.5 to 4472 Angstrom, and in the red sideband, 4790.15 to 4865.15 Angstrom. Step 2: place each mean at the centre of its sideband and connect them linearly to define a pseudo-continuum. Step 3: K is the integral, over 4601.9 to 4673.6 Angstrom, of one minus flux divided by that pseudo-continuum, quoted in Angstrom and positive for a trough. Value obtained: -4.76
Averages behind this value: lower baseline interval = 13.5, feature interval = 15.3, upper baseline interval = 15.2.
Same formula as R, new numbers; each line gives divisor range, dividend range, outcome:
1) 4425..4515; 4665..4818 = 1.19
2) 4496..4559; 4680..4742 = 1.12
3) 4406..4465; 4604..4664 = 1.24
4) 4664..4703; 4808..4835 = 1.11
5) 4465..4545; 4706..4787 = 1.15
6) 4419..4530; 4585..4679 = 1.15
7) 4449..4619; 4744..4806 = 1.15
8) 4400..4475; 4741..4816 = 1.30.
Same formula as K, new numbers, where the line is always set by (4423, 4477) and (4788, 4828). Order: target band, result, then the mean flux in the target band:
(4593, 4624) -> -1.1 Angstrom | 15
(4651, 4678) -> -0.9 Angstrom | 15.2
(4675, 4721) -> -0.5 Angstrom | 15.1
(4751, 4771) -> 0.5 Angstrom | 14.8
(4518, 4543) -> 0.3 Angstrom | 14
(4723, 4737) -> 0.2 Angstrom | 14.8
